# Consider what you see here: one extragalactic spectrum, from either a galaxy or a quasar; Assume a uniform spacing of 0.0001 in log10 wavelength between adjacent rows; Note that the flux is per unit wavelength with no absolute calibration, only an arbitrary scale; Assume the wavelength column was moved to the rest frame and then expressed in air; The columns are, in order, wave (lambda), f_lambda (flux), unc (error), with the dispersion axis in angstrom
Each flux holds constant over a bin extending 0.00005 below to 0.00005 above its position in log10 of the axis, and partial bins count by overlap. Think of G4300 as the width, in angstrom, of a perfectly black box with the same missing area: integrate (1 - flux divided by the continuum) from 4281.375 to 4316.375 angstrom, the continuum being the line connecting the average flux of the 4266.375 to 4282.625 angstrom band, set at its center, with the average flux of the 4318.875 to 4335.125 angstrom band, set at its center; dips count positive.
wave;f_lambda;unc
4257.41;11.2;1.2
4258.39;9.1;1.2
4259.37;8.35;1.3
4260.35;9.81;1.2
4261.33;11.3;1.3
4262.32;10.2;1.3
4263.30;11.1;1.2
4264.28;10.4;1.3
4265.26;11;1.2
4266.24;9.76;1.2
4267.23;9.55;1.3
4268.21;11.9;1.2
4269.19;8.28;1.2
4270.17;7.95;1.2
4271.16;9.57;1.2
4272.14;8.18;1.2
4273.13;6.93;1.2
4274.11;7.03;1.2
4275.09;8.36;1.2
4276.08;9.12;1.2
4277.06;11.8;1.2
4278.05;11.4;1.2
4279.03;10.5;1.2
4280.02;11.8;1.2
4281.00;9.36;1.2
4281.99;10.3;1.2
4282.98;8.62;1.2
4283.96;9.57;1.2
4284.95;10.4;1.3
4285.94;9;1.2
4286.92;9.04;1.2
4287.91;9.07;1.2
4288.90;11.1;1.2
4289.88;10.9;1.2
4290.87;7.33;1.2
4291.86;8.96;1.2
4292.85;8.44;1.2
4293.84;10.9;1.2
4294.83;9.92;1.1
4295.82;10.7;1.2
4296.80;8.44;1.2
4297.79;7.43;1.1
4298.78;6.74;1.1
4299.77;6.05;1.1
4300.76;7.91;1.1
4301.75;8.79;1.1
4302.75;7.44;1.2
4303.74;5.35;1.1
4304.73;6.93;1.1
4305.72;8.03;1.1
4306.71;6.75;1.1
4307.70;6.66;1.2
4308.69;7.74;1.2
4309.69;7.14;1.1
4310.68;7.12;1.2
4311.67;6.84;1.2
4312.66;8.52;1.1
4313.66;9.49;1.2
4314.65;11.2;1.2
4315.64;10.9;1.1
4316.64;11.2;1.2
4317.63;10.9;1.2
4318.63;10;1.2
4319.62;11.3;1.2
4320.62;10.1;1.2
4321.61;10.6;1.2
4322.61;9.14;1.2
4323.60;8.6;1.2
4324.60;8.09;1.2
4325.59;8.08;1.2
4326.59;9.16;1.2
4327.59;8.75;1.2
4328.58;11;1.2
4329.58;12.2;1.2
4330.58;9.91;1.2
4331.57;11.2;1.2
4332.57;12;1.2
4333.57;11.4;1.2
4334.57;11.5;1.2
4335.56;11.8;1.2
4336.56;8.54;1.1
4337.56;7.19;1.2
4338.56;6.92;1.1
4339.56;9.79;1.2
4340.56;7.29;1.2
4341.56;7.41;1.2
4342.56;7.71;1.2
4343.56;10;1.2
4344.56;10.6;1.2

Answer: 4.4 angstrom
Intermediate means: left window 9.5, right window 10.2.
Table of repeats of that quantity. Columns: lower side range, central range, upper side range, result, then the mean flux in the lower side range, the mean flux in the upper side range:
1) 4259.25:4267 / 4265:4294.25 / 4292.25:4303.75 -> -0.6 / 10.3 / 8.3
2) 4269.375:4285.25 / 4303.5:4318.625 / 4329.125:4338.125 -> 2.6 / 9.4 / 10.6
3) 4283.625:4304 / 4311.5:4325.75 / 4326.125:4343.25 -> -0.7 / 8.77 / 9.64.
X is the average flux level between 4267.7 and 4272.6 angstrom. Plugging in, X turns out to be 9.19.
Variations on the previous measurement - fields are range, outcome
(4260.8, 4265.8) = 10.8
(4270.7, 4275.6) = 8.01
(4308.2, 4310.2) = 7.42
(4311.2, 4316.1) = 9.4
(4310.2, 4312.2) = 7.03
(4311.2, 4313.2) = 7.71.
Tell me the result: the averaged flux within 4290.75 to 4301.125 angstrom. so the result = 8.49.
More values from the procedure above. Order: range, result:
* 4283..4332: 9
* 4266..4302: 9.22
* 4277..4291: 10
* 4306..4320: 8.95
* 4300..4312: 7.2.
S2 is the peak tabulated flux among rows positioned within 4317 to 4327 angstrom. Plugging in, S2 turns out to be 11.3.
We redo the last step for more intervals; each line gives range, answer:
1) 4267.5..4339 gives 12.2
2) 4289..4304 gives 10.9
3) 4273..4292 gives 11.8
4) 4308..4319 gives 11.2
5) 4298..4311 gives 8.79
